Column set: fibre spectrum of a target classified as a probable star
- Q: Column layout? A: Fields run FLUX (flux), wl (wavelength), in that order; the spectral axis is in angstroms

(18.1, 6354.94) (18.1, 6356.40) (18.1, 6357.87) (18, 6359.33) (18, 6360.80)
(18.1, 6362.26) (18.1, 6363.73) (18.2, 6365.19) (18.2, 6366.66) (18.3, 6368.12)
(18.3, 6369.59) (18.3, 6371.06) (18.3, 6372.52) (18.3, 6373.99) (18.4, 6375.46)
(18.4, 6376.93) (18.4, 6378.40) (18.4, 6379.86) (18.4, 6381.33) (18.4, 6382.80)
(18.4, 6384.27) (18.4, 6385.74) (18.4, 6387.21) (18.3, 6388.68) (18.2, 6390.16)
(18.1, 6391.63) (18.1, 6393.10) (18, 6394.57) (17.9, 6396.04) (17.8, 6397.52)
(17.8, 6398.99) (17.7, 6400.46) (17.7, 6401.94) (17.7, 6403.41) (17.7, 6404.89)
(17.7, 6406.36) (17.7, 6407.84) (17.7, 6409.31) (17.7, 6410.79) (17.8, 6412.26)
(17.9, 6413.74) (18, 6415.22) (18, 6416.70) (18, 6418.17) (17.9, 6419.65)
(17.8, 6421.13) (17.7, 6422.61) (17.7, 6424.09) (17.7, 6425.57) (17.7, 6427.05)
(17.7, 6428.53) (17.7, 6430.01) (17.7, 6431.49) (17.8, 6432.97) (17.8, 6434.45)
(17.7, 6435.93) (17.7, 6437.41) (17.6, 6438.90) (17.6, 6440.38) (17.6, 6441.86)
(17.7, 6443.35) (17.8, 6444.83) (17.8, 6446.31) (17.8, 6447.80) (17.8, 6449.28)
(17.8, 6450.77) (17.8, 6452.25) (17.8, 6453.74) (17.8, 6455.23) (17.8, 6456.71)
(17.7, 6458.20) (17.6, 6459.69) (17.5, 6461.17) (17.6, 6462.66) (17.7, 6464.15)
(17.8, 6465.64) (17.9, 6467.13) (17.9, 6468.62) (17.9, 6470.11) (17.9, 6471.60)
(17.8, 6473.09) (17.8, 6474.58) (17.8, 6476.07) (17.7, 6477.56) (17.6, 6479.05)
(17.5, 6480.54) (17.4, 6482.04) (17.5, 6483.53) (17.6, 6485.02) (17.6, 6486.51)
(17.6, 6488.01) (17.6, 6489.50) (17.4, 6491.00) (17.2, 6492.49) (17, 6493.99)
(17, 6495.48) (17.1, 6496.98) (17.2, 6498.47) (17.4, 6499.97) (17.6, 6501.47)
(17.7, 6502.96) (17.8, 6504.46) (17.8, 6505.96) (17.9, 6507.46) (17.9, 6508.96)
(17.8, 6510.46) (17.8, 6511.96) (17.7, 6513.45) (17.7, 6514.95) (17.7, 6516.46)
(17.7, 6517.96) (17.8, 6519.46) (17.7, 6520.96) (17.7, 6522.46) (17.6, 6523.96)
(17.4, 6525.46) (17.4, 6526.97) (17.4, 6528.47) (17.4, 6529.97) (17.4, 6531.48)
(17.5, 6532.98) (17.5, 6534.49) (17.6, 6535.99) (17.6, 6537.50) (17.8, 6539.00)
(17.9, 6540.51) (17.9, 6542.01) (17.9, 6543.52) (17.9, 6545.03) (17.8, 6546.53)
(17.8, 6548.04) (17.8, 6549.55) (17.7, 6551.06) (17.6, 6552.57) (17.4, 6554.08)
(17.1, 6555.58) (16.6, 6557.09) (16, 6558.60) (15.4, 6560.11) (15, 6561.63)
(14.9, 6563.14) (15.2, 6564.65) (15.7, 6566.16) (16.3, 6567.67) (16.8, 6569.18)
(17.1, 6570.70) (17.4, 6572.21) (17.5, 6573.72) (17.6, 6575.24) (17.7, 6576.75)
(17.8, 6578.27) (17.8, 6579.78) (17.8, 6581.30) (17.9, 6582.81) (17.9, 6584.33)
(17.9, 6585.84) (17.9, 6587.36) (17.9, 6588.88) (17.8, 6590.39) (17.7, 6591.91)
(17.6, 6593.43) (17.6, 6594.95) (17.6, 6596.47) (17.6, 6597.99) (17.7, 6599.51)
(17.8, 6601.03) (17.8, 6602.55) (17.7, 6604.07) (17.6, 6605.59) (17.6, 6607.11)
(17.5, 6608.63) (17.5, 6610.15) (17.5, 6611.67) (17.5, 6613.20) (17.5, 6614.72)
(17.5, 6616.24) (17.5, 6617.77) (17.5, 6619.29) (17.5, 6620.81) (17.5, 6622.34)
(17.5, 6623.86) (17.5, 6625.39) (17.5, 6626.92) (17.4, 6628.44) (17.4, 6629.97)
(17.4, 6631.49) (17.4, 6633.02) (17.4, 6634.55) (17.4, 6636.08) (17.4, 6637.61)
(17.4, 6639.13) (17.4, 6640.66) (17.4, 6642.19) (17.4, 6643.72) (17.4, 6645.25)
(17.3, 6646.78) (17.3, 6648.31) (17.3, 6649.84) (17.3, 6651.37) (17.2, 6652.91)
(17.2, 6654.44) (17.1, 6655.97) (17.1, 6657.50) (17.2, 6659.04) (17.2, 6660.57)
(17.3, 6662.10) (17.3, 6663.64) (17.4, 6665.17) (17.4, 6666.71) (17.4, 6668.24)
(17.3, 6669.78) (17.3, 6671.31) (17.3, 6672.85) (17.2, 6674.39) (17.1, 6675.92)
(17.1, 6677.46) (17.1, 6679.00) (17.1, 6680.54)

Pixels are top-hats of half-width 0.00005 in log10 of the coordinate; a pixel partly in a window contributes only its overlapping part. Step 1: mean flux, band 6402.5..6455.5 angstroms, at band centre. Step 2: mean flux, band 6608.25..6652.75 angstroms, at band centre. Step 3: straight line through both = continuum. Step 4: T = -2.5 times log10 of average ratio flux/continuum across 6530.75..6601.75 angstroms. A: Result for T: 0.01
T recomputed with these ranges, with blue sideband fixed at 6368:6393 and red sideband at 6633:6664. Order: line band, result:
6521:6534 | 0.02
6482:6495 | 0.03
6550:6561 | 0.05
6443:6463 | 0.02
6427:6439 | 0.02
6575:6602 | -0.01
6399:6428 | 0.03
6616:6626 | -0.01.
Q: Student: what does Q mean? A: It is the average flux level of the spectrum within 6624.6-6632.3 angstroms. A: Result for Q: 17.4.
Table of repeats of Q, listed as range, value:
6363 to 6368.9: 18.2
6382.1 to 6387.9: 18.4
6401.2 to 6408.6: 17.7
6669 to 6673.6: 17.3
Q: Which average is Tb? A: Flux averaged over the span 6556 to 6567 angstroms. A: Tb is 15.6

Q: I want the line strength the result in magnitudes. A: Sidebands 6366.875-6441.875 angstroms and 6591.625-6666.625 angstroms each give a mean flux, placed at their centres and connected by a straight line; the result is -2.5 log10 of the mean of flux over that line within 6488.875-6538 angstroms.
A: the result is 0.010 mag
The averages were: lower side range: 18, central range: 17.5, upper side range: 17.4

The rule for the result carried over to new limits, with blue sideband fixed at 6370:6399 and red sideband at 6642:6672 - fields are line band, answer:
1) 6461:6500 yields 0.02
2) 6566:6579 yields 0.03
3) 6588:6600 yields -0.01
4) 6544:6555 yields 0.00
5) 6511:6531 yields 0.01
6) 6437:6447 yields 0.02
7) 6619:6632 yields 0.00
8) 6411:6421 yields 0.01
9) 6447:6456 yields 0.01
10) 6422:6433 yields 0.02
